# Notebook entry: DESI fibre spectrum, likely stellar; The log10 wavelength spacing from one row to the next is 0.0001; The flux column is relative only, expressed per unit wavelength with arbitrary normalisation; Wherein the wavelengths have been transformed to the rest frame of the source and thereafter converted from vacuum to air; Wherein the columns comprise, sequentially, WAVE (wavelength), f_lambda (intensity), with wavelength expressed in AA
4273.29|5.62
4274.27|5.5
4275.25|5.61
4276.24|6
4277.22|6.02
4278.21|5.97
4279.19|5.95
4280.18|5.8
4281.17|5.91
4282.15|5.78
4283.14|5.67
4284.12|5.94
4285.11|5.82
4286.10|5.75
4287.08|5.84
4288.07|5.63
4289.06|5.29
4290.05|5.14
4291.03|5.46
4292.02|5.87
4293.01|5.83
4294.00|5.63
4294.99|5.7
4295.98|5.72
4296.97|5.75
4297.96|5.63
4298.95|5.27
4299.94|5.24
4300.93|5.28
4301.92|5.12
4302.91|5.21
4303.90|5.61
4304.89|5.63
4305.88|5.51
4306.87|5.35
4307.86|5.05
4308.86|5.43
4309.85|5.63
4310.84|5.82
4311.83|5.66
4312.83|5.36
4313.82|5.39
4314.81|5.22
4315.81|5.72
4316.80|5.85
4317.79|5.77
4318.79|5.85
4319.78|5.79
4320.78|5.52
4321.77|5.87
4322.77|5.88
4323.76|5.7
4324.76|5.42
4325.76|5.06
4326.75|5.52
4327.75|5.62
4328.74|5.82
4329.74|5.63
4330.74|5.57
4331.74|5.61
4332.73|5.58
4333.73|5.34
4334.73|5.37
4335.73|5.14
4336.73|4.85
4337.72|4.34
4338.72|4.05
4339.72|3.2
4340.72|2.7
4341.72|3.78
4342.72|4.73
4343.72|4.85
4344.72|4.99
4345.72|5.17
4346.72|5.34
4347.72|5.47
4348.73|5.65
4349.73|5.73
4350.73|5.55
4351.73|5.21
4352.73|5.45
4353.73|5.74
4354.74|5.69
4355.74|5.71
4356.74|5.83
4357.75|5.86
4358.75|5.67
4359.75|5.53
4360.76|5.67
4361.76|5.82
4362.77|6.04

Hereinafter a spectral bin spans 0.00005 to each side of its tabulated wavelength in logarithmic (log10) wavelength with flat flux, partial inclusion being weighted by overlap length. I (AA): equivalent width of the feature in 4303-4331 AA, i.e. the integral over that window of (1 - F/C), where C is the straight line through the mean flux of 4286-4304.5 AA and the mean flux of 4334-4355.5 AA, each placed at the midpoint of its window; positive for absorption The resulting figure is -1.7 AA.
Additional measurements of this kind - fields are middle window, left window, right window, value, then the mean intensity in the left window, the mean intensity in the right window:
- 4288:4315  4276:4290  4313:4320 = 1.1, 5.79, 5.64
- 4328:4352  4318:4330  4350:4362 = 2.8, 5.64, 5.64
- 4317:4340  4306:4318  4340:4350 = -0.9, 5.52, 4.78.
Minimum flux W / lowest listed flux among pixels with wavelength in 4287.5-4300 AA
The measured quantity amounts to 5.14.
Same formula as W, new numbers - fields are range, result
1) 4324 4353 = 2.7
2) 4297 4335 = 5.05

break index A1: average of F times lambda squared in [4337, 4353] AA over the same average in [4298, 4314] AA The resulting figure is 0.9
